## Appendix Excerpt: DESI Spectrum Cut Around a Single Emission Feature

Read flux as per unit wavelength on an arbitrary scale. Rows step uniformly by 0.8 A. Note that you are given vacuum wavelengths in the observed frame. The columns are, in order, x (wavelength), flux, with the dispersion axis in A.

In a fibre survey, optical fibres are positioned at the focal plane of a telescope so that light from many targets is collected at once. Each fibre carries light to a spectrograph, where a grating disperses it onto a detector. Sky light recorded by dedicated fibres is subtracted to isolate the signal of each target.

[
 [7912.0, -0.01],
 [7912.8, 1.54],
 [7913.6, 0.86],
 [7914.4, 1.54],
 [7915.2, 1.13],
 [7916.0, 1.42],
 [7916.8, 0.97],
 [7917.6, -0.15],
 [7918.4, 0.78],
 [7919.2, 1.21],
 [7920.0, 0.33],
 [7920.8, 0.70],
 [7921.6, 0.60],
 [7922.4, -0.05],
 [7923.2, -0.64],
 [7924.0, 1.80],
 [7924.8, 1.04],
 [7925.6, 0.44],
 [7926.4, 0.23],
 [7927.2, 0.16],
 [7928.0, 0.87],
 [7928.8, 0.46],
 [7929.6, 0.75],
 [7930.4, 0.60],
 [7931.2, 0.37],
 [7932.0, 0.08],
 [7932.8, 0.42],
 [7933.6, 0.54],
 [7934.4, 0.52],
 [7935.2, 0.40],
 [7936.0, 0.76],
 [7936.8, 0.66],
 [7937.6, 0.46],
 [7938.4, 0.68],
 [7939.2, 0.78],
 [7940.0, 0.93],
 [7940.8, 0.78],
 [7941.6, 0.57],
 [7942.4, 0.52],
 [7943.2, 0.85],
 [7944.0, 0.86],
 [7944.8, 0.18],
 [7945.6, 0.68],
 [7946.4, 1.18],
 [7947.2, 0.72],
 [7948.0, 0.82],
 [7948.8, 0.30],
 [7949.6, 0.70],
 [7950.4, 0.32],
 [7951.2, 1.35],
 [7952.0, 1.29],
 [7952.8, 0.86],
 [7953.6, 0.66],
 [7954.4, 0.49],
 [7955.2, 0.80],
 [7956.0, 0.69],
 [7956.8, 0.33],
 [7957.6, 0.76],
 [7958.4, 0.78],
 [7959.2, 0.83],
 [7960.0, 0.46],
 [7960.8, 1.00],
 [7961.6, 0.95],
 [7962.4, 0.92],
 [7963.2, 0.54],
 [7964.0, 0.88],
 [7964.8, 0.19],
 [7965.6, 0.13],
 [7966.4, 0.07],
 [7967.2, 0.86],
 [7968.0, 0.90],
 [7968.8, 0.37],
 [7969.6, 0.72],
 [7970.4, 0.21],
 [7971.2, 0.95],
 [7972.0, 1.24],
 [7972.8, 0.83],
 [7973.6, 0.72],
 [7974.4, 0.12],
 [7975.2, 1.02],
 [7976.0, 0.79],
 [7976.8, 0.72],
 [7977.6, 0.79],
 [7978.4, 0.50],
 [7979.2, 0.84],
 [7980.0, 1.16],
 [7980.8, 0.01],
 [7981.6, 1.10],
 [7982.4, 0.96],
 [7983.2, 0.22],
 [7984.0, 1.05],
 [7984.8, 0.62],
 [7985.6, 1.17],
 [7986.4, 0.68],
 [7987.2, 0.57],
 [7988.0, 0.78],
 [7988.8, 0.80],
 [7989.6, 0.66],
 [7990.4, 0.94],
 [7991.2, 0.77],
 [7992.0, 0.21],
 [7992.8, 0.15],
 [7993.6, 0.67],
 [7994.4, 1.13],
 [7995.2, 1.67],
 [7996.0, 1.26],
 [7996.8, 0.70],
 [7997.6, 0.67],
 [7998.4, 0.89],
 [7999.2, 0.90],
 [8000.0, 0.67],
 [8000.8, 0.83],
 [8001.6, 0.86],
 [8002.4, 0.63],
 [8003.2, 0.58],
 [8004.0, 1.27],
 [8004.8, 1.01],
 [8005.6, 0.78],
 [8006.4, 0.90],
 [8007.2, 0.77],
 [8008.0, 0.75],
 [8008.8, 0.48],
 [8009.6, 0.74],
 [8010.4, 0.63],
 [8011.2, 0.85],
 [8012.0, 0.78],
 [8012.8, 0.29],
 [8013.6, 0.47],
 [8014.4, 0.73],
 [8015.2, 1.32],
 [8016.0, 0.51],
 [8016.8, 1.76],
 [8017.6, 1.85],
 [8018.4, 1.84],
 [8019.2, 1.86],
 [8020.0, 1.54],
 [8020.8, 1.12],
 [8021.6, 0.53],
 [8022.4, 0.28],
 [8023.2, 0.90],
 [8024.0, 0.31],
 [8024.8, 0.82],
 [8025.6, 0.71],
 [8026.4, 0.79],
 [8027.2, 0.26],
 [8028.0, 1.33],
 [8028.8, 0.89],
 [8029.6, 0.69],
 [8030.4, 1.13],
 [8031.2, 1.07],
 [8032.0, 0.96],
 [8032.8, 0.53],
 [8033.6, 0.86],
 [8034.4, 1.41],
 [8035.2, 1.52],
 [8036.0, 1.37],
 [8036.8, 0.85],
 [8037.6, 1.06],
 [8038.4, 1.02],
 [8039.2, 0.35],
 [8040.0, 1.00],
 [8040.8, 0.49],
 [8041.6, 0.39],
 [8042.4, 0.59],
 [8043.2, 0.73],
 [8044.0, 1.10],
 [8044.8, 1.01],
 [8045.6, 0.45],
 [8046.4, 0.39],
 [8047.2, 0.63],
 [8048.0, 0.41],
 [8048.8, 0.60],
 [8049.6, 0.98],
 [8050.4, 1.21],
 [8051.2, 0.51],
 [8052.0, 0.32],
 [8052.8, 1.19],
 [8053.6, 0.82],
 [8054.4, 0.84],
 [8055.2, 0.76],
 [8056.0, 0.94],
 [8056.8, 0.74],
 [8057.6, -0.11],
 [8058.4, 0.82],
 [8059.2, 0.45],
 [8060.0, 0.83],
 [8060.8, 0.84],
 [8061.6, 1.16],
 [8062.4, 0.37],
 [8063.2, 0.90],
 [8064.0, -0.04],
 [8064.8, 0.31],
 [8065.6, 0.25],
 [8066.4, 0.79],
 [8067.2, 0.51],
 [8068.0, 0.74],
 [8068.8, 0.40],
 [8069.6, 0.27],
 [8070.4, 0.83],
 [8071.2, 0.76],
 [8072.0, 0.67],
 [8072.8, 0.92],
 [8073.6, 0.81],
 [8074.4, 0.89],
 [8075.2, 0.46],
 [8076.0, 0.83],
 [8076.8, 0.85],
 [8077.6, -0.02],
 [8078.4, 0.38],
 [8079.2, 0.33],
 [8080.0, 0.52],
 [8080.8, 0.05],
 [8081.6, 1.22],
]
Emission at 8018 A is [S II] 6716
